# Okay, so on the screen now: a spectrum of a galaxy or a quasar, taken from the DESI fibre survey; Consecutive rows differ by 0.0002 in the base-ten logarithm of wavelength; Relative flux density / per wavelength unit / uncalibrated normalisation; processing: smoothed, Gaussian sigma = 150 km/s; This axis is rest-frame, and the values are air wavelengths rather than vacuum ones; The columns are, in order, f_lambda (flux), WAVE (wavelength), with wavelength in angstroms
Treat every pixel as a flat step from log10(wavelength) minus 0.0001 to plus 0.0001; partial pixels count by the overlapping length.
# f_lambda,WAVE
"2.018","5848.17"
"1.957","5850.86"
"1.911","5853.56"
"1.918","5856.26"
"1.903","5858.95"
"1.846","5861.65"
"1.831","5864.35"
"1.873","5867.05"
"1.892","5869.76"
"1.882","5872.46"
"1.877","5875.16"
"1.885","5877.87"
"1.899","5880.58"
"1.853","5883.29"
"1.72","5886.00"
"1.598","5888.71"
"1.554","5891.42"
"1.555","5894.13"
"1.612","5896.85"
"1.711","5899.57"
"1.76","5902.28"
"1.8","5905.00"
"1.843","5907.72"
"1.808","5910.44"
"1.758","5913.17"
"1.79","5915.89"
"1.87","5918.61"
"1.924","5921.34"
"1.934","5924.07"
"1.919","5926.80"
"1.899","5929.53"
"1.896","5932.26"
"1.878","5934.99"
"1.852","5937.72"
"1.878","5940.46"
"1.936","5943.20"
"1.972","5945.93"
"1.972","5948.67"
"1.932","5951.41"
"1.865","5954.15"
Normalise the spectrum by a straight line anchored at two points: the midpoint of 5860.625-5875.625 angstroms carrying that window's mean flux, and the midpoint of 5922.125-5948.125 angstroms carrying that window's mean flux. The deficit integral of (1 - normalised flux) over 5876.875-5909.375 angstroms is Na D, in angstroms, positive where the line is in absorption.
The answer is 2.6 angstroms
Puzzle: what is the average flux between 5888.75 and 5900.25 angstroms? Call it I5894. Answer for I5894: 1.6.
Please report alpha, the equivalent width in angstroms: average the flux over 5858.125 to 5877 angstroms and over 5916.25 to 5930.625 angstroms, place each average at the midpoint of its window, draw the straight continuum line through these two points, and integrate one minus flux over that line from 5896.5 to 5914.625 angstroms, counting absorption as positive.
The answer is 1.2 angstroms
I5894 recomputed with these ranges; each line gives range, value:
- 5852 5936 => 1.82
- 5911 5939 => 1.87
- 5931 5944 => 1.89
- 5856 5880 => 1.88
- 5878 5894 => 1.72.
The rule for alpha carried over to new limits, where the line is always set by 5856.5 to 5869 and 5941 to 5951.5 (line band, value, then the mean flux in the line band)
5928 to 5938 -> 0.3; 1.89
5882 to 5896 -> 1.8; 1.65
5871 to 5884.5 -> 0.0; 1.88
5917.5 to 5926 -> 0.1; 1.91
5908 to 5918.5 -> 0.6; 1.8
